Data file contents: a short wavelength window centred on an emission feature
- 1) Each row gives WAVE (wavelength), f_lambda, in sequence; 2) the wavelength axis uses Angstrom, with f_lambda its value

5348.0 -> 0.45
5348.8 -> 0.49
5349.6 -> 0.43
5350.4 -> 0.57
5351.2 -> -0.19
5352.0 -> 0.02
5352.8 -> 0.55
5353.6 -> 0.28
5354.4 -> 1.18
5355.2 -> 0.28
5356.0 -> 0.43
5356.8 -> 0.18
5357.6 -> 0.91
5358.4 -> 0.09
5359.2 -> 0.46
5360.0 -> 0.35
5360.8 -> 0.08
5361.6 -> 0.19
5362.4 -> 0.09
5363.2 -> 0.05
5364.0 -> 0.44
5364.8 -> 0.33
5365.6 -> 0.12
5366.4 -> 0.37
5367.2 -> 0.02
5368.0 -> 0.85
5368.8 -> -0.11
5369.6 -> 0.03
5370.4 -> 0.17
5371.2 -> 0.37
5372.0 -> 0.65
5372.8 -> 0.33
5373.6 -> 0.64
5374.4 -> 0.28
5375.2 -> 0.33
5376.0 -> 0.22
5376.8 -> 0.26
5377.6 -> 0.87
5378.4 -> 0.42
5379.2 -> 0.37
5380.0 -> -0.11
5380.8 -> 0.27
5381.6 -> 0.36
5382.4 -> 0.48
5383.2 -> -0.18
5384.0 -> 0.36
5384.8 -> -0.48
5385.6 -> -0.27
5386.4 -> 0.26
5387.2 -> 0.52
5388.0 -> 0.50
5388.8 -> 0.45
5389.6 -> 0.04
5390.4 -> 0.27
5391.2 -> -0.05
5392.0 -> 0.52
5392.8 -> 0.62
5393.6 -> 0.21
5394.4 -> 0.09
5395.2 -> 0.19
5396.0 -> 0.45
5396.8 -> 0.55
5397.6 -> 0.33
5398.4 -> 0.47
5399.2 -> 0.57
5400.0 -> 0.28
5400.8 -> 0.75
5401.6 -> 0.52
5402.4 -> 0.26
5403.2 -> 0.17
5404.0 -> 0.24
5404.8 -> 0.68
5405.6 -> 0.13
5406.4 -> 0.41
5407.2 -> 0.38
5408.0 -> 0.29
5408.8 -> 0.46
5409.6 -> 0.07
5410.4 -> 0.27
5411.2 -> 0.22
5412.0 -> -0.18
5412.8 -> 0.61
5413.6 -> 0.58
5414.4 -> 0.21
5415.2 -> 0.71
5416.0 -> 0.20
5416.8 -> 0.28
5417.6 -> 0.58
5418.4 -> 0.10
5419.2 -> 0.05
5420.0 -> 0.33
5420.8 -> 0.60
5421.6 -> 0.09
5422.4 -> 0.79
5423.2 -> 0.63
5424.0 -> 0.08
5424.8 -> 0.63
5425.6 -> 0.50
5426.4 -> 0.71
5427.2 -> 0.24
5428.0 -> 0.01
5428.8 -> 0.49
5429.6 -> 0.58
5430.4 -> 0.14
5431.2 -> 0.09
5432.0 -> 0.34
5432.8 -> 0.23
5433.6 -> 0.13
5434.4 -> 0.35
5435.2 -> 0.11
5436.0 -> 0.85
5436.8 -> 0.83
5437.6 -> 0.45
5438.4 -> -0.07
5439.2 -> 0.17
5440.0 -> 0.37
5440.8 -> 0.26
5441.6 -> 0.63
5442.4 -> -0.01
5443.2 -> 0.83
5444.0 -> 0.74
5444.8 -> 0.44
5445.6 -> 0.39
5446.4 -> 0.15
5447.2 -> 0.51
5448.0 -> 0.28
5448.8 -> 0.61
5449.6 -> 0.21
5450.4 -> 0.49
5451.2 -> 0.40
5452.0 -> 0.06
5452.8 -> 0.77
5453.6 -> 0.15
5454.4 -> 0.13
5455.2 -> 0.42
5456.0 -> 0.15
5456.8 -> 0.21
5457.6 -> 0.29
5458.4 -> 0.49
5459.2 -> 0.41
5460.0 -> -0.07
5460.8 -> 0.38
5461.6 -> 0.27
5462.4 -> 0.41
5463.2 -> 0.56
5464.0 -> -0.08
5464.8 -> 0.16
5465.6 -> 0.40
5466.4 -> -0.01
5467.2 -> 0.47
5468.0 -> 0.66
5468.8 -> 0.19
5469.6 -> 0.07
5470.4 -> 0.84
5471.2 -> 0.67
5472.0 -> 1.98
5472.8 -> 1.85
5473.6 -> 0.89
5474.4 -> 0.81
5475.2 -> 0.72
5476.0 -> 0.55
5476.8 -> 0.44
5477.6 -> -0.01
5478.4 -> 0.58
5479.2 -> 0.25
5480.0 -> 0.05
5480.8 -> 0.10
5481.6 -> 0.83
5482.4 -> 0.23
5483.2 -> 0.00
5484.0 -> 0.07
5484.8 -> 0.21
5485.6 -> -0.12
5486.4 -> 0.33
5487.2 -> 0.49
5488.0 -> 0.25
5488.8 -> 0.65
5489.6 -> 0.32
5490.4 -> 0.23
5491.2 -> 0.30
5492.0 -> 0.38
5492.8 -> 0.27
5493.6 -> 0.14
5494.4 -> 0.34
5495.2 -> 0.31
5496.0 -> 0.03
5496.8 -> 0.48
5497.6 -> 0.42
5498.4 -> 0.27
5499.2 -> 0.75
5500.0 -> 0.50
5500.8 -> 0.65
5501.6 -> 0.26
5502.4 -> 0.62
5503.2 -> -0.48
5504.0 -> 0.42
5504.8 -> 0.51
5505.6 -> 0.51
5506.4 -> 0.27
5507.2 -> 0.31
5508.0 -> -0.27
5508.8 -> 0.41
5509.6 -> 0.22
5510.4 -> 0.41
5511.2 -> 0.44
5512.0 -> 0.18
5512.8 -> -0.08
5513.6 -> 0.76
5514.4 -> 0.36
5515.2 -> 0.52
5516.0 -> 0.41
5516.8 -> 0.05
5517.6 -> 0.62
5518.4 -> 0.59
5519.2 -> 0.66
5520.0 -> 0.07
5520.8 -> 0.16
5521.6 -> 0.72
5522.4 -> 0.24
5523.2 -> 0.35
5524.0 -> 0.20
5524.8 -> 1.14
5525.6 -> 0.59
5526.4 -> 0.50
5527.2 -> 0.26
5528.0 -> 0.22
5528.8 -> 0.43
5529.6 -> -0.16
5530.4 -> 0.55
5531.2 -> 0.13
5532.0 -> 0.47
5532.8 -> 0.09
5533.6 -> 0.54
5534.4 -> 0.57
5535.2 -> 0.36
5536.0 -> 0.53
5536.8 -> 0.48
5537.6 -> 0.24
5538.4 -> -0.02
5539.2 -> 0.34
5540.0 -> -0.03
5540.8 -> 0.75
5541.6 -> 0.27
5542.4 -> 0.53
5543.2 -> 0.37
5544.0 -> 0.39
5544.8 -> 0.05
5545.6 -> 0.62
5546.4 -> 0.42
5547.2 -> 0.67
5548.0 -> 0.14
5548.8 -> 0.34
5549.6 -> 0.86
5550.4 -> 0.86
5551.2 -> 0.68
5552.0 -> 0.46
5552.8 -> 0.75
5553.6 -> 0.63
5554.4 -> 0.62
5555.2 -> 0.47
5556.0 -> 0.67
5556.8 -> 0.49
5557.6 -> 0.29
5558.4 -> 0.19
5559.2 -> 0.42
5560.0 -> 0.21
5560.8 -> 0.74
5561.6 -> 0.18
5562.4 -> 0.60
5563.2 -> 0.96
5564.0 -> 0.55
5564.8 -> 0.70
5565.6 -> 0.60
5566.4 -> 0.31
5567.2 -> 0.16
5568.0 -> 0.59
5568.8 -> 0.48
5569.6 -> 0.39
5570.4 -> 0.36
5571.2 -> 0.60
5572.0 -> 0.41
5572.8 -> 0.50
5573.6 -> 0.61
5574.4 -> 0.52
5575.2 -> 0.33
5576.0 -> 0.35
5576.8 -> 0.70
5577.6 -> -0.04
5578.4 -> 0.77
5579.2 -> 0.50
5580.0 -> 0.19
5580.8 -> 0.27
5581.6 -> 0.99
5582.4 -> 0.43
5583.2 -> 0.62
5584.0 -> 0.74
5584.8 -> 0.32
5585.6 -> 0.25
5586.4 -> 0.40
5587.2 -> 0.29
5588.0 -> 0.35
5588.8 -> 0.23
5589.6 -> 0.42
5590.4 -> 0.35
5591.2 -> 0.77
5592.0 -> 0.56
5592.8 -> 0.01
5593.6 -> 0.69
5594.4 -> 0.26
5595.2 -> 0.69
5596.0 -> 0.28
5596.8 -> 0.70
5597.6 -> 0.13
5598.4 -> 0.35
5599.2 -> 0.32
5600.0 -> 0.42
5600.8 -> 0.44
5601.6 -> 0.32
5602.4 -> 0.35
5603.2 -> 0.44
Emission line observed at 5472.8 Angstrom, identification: H-beta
